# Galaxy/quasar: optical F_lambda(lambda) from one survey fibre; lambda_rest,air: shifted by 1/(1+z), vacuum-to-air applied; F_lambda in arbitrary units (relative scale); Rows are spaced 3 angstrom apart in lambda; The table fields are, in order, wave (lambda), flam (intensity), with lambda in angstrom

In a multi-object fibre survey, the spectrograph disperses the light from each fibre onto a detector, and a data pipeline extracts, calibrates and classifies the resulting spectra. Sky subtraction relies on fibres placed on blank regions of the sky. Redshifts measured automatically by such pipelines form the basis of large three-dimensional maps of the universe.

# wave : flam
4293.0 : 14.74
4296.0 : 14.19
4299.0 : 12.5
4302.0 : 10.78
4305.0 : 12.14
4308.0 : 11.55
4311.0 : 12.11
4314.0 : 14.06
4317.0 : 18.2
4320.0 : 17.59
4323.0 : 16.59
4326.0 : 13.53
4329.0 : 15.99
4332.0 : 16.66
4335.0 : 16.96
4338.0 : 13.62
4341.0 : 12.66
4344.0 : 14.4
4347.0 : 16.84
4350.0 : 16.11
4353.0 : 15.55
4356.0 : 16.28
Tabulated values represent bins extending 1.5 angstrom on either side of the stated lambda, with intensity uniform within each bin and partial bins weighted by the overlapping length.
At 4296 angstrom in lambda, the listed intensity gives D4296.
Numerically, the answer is 14.19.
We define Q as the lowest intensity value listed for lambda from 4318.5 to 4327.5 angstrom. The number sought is 13.53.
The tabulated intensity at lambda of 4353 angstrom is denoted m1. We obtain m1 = 15.55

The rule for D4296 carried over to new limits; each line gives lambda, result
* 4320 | 17.59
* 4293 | 14.74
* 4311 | 12.11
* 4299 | 12.5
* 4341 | 12.66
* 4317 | 18.2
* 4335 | 16.96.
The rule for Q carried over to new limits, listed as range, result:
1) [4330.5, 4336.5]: 16.66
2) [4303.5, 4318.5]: 11.55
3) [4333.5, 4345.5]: 12.66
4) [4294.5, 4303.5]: 10.78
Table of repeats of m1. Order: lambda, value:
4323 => 16.59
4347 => 16.84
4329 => 15.99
